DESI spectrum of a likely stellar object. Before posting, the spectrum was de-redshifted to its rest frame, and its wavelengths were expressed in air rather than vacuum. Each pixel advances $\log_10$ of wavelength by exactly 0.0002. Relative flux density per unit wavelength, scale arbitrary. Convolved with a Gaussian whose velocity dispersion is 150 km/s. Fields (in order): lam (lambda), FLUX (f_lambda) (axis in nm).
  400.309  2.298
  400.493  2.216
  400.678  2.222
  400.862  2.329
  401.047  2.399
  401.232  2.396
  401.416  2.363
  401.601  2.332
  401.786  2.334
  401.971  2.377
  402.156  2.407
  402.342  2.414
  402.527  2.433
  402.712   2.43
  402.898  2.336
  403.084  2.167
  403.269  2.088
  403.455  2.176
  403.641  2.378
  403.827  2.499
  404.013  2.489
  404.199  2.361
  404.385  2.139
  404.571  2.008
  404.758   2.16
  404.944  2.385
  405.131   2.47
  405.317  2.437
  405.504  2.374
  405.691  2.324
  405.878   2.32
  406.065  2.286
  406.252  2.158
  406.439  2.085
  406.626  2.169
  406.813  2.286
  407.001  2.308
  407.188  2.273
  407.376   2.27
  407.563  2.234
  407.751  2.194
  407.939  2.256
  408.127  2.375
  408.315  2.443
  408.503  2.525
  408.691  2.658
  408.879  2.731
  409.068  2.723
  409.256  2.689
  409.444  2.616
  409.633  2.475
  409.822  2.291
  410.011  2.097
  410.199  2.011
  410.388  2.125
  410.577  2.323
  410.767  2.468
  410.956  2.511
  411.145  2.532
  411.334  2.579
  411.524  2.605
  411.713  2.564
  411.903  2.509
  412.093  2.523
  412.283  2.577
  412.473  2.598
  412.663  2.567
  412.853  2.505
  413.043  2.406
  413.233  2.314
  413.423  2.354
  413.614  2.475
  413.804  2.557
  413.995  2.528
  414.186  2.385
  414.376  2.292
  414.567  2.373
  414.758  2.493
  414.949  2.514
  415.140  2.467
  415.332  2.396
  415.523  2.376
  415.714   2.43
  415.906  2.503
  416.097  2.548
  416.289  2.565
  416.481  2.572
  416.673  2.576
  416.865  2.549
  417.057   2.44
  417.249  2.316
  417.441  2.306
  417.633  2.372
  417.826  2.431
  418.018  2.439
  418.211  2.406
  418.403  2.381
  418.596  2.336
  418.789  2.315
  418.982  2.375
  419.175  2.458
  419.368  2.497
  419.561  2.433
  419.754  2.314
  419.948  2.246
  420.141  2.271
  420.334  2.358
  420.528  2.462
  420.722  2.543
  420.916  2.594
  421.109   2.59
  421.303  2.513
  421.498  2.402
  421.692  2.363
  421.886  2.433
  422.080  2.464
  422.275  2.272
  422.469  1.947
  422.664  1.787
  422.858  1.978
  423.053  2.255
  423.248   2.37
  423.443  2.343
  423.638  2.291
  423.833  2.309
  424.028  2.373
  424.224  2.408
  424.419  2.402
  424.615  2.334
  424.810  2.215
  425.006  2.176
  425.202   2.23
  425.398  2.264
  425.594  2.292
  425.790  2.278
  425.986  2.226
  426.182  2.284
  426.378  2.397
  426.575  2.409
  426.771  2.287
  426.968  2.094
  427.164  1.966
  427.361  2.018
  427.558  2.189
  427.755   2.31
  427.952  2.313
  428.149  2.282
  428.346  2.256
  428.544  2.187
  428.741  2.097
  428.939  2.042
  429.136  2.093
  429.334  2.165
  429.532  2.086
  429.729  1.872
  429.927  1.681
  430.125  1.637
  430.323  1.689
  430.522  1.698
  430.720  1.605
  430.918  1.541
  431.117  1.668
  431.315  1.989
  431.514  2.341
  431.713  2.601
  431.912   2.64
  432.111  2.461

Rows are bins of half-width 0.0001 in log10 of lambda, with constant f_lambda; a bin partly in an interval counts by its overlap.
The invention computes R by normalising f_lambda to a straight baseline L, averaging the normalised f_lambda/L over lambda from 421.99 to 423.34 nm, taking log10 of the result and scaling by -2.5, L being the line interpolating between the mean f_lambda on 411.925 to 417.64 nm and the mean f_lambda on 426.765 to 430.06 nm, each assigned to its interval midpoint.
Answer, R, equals 0.05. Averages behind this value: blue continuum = 2.46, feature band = 2.15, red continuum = 2.1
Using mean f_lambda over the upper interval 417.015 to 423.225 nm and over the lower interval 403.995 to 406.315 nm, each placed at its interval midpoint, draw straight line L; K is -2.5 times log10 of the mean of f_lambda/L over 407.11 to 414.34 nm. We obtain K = -0.06 mag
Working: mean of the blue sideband 2.3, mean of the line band 2.44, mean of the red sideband 2.35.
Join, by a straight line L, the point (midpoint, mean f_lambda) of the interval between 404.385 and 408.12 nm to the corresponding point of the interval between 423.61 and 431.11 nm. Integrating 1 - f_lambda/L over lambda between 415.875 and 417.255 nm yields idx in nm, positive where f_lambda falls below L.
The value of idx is -0.206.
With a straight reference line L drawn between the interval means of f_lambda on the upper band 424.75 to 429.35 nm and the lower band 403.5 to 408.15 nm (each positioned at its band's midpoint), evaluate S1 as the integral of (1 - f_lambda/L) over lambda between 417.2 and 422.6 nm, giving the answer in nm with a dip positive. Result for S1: -0.35 nm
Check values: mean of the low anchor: 2.29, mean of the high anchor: 2.21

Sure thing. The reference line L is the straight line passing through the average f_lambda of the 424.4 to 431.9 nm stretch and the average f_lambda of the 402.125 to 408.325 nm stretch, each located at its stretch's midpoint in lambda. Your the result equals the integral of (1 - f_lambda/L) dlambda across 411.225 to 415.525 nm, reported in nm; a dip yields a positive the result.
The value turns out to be -0.48 nm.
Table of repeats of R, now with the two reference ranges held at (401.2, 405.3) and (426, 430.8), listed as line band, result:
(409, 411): -0.06 mag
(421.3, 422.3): -0.13 mag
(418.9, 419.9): -0.12 mag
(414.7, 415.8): -0.11 mag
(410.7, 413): -0.14 mag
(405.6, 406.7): 0.03 mag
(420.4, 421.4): -0.18 mag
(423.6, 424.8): -0.11 mag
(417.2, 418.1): -0.09 mag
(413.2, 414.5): -0.09 mag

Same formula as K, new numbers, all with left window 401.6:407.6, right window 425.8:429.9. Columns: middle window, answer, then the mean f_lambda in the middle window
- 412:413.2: -0.12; 2.52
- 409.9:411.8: -0.05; 2.38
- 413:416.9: -0.10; 2.46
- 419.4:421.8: -0.10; 2.43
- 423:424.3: -0.07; 2.34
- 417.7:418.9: -0.07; 2.38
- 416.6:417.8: -0.09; 2.42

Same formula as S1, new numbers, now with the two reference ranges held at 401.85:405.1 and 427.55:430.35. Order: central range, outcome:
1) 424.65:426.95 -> -0.195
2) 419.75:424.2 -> -0.404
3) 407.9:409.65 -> -0.234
